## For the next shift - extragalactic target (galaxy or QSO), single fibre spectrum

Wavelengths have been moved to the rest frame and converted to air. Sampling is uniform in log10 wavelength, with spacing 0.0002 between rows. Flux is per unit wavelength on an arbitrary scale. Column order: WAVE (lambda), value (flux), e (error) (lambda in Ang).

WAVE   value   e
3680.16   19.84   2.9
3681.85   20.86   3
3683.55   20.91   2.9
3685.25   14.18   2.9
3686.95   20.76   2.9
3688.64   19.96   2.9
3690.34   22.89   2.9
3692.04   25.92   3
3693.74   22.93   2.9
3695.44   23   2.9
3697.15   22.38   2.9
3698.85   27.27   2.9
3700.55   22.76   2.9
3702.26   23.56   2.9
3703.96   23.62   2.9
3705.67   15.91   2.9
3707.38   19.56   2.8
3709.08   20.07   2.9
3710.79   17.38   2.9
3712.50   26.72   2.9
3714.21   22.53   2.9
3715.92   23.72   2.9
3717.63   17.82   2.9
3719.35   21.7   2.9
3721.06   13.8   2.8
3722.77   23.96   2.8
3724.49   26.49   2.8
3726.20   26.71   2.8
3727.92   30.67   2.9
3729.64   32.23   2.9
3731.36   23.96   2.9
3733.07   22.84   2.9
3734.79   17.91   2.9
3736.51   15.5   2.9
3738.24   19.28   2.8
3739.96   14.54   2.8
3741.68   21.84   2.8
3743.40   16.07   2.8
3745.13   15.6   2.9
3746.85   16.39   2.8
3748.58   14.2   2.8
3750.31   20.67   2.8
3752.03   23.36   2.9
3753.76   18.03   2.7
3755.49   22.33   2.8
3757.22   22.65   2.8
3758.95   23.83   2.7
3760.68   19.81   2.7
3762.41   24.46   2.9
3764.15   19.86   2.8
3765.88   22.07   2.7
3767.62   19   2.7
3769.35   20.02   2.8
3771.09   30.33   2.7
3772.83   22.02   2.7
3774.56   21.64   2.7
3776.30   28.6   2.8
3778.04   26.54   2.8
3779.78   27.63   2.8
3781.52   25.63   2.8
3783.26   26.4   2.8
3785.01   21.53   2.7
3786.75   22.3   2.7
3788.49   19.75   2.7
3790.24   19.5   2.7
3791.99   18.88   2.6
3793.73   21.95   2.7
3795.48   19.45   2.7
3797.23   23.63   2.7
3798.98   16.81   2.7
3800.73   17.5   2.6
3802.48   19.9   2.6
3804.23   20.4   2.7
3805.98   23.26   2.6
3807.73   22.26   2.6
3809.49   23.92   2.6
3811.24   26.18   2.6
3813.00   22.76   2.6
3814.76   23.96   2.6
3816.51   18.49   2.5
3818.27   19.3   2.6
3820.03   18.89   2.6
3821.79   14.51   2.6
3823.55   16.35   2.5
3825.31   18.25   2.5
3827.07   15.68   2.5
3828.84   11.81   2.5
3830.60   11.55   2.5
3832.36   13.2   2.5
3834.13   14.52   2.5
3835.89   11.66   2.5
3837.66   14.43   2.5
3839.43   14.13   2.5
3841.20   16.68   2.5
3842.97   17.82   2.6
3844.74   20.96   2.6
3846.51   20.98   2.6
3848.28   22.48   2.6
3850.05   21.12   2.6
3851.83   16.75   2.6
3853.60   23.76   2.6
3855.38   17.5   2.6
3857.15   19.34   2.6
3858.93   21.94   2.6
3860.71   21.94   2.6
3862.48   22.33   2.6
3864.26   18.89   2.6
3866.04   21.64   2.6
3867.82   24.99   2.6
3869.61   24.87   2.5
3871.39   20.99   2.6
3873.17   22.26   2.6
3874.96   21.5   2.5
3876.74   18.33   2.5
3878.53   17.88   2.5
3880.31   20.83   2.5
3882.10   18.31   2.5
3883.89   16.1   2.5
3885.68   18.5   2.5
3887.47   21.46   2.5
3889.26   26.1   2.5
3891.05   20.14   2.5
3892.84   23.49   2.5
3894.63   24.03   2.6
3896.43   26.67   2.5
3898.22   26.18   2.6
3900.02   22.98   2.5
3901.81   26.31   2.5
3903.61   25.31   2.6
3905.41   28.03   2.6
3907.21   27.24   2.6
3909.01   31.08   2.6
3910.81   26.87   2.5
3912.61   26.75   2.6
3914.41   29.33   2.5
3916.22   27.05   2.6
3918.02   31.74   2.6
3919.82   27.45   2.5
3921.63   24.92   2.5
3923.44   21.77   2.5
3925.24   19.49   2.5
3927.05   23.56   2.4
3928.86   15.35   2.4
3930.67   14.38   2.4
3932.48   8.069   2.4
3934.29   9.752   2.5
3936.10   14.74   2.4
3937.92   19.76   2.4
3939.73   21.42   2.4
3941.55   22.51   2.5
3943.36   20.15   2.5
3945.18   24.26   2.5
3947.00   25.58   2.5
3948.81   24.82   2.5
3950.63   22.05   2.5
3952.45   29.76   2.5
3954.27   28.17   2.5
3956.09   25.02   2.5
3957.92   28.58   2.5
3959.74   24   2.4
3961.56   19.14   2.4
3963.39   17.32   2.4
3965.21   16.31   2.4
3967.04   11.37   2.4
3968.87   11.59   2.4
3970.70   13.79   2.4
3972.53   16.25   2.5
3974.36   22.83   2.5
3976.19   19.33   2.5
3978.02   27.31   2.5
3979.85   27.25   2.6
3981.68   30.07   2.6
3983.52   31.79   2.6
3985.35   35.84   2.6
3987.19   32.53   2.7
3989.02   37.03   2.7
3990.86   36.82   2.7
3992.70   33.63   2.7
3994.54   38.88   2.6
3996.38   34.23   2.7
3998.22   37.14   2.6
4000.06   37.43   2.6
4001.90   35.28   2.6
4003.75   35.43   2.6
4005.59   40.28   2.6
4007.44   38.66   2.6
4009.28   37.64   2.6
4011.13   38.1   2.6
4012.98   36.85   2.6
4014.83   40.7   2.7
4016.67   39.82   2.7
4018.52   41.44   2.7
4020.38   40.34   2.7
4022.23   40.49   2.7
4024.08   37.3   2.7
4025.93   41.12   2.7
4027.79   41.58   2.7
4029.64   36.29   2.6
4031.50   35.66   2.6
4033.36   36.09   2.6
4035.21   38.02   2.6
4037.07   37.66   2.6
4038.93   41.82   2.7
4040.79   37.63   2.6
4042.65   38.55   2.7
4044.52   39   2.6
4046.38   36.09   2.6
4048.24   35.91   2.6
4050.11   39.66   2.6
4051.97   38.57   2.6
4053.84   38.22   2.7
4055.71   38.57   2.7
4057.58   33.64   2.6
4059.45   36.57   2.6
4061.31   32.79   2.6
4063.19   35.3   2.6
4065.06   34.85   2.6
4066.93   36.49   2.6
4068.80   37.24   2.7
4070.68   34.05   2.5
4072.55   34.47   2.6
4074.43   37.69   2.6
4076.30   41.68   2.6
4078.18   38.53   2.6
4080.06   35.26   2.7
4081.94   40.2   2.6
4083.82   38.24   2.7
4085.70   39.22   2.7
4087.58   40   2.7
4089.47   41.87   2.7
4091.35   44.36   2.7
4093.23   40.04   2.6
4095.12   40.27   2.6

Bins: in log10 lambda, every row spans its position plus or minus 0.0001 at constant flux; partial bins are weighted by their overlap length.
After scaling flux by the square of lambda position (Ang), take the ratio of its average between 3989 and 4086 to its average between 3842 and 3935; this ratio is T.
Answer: 1.84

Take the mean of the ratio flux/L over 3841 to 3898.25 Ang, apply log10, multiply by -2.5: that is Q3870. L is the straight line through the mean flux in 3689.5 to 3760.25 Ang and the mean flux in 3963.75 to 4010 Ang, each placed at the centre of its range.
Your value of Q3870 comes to 0.222 mag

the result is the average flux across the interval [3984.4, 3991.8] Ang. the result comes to 35.5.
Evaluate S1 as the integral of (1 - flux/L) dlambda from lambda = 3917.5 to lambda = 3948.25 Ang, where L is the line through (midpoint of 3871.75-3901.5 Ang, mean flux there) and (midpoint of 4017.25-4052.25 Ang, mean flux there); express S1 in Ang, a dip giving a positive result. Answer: 7.6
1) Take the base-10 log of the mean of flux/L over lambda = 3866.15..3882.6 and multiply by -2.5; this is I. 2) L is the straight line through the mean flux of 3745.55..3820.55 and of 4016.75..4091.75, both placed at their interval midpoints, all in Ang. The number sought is 0.27 mag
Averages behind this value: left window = 21.7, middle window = 21.2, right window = 38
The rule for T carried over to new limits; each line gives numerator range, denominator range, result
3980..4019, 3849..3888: 1.90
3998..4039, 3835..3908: 1.96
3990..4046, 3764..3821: 1.93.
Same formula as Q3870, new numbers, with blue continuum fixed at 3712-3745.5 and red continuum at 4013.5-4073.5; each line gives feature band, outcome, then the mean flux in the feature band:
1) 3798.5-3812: 0.20 mag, 21.4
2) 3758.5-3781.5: 0.01 mag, 23.6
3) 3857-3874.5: 0.29 mag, 22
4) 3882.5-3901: 0.31 mag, 22.5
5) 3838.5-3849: 0.42 mag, 18.8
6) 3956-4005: 0.25 mag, 27.4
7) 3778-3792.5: 0.07 mag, 23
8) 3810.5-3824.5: 0.29 mag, 20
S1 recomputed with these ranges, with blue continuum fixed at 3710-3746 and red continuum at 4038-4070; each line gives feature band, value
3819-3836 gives 7.4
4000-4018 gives -1.6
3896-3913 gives 1.8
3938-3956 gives 4.4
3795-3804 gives 1.9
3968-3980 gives 5.0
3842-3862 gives 5.1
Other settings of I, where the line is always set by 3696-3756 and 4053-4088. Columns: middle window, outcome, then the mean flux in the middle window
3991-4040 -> -0.11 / 38.1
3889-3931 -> 0.18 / 25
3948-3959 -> 0.20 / 26.4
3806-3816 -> 0.07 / 23.6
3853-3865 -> 0.30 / 20.8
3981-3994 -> -0.03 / 34.2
